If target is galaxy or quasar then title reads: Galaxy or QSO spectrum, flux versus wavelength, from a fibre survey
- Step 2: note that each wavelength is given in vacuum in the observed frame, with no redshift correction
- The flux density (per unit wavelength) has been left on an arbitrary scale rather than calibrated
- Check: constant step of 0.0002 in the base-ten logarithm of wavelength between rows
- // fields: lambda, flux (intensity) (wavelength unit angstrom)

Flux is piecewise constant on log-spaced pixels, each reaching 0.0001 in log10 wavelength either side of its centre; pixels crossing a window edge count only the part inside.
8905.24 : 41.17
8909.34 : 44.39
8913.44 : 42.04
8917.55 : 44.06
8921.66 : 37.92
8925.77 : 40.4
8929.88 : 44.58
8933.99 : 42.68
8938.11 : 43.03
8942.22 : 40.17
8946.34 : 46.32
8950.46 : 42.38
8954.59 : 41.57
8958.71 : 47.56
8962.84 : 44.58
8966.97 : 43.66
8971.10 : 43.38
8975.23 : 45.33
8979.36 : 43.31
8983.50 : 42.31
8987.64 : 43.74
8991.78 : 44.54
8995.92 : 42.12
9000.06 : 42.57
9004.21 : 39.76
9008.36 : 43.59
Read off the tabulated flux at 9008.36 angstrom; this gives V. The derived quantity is 43.59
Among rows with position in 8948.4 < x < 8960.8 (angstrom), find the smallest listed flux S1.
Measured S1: 41.57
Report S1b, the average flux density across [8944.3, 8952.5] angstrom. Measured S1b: 44.4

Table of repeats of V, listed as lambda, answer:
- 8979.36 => 43.31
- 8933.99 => 42.68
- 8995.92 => 42.12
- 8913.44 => 42.04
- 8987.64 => 43.74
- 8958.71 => 47.56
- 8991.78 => 44.54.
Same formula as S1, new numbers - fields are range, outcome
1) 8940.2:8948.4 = 40.17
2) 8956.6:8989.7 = 42.31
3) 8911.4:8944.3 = 37.92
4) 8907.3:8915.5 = 42.04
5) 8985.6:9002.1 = 42.12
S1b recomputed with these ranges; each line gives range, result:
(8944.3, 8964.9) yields 44.5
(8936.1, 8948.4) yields 43.2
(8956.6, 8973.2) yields 44.8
